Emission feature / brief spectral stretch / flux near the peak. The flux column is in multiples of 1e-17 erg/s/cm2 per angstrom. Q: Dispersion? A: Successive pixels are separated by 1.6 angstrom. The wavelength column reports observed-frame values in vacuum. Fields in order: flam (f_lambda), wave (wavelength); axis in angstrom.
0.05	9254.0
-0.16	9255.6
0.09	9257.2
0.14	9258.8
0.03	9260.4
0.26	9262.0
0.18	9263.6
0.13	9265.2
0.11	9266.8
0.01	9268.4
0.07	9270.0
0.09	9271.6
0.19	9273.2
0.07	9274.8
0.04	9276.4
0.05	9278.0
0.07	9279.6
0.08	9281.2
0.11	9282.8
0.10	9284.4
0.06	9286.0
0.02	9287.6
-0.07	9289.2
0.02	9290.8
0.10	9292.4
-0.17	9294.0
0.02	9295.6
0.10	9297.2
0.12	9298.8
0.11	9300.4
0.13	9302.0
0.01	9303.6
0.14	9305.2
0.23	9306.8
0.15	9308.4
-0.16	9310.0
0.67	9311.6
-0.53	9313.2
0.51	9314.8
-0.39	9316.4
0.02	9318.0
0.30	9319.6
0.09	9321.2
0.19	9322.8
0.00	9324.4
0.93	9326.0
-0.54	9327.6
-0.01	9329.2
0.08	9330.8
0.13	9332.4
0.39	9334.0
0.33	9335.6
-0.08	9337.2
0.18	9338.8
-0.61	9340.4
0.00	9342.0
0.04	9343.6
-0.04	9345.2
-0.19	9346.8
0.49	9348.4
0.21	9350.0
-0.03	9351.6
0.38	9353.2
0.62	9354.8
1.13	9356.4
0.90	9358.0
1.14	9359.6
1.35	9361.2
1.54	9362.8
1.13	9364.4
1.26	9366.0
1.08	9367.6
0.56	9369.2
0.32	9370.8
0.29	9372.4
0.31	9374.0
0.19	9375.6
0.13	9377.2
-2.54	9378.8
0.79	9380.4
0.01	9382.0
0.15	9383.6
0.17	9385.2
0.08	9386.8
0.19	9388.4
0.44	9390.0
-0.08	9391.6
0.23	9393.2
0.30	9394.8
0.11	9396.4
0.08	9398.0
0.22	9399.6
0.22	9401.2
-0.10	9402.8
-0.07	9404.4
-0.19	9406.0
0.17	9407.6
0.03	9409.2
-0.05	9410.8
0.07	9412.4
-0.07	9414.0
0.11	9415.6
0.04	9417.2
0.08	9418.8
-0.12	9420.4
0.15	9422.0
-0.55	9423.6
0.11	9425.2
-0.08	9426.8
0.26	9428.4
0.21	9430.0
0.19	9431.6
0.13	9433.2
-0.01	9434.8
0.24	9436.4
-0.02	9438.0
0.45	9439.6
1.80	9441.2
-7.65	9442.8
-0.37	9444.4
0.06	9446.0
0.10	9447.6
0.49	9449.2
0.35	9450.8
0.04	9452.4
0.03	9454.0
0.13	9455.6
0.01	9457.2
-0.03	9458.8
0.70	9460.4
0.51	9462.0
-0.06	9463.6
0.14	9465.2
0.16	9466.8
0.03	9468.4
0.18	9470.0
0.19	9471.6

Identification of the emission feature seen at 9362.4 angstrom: [O II]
